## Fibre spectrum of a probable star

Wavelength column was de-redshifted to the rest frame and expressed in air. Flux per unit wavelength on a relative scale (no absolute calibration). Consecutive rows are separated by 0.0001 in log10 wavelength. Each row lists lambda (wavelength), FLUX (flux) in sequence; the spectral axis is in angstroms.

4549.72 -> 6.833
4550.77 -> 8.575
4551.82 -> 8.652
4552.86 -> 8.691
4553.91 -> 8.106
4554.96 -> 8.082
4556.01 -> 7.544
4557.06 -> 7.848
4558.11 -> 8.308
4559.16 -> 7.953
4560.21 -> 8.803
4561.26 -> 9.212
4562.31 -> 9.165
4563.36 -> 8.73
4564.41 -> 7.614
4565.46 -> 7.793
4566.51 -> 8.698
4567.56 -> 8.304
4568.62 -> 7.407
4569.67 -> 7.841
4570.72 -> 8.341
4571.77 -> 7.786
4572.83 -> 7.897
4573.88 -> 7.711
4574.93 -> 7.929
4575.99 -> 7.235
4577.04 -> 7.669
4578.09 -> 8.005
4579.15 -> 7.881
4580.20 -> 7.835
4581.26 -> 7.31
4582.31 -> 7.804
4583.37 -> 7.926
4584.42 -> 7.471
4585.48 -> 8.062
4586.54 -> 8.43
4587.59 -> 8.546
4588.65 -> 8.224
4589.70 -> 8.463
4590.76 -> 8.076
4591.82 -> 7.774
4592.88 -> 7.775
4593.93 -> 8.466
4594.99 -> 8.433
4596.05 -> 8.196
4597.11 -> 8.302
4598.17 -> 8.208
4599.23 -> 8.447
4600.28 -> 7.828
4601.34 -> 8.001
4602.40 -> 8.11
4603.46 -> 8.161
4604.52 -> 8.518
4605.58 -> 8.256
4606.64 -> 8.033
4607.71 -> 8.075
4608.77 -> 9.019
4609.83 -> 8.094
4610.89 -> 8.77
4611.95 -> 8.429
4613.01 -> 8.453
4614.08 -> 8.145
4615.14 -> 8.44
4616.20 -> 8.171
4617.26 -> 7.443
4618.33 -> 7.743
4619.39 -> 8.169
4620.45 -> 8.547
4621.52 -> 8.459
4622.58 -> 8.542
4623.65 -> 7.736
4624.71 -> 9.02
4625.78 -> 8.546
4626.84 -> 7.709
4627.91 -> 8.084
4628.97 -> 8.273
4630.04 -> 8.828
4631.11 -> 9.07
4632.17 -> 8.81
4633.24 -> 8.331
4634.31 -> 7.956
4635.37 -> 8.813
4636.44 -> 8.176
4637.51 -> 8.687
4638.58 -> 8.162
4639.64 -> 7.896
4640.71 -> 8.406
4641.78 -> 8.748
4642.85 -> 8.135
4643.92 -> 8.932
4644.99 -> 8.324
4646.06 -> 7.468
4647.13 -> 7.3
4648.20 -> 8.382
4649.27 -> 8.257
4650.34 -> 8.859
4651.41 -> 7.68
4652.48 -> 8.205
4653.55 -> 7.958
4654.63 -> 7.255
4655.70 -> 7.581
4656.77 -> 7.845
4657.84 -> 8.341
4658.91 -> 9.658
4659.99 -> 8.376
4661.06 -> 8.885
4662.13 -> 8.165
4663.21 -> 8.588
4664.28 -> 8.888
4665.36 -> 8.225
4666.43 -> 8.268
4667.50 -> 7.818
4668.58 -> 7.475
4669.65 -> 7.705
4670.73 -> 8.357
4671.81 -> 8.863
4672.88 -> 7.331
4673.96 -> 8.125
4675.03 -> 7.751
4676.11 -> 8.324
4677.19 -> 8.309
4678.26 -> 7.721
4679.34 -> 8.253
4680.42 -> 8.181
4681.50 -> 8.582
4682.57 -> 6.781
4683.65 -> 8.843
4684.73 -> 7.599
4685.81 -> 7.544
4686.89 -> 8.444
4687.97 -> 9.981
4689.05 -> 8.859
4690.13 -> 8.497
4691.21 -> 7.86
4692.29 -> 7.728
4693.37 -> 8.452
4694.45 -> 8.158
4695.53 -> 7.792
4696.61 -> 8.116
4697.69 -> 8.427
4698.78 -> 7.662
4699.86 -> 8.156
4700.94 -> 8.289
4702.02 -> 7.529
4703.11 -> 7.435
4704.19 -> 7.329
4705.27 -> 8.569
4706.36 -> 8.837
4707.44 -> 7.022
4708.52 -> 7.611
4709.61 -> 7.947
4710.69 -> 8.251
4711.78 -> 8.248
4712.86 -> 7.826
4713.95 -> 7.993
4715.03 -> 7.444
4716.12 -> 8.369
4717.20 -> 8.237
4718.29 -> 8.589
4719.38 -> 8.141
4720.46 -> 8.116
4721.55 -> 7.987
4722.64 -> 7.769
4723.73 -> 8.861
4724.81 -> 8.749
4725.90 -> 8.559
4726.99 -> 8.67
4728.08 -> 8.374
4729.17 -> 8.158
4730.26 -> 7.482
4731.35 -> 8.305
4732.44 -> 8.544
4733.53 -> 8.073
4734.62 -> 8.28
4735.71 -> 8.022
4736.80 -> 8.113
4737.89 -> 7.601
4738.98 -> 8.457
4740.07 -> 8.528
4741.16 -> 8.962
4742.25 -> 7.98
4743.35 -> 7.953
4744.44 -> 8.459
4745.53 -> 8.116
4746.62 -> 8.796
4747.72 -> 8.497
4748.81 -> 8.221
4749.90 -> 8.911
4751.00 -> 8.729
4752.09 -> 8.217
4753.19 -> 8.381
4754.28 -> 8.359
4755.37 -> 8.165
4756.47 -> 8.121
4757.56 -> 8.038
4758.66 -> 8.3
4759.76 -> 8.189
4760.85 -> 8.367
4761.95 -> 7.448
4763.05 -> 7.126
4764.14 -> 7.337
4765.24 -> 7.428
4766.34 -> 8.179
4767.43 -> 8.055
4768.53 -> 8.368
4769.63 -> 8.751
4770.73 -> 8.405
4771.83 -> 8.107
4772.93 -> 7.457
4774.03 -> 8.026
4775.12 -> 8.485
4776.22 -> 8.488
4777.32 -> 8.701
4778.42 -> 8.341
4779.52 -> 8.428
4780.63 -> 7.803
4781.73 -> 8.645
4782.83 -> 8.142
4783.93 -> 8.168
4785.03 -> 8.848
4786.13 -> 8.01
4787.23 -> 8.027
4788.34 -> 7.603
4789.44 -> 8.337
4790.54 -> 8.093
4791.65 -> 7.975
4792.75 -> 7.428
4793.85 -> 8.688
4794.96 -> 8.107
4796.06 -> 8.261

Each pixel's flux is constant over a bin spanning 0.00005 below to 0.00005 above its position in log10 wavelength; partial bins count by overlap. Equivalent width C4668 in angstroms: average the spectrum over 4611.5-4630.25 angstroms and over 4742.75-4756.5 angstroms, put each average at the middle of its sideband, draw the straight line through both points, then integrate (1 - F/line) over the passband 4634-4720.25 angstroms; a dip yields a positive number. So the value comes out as 1.7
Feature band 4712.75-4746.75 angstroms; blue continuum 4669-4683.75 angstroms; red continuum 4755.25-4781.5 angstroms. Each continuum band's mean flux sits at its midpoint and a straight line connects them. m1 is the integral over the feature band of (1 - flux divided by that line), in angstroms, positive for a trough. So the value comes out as -0.7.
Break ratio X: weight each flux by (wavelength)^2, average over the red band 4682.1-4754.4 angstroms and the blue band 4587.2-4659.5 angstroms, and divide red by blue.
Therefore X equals 1.03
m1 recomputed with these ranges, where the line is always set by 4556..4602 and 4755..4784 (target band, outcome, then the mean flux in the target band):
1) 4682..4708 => 0.1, 8.08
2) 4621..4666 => -1.3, 8.32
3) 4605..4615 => -0.3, 8.36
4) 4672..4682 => 0.0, 8.09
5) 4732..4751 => -0.5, 8.34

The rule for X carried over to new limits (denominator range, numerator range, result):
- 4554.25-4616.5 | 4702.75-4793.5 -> 1.08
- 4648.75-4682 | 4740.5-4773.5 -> 1.04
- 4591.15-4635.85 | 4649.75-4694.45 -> 1.01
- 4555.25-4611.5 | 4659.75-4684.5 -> 1.04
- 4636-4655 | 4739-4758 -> 1.07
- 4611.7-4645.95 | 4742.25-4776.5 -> 1.04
